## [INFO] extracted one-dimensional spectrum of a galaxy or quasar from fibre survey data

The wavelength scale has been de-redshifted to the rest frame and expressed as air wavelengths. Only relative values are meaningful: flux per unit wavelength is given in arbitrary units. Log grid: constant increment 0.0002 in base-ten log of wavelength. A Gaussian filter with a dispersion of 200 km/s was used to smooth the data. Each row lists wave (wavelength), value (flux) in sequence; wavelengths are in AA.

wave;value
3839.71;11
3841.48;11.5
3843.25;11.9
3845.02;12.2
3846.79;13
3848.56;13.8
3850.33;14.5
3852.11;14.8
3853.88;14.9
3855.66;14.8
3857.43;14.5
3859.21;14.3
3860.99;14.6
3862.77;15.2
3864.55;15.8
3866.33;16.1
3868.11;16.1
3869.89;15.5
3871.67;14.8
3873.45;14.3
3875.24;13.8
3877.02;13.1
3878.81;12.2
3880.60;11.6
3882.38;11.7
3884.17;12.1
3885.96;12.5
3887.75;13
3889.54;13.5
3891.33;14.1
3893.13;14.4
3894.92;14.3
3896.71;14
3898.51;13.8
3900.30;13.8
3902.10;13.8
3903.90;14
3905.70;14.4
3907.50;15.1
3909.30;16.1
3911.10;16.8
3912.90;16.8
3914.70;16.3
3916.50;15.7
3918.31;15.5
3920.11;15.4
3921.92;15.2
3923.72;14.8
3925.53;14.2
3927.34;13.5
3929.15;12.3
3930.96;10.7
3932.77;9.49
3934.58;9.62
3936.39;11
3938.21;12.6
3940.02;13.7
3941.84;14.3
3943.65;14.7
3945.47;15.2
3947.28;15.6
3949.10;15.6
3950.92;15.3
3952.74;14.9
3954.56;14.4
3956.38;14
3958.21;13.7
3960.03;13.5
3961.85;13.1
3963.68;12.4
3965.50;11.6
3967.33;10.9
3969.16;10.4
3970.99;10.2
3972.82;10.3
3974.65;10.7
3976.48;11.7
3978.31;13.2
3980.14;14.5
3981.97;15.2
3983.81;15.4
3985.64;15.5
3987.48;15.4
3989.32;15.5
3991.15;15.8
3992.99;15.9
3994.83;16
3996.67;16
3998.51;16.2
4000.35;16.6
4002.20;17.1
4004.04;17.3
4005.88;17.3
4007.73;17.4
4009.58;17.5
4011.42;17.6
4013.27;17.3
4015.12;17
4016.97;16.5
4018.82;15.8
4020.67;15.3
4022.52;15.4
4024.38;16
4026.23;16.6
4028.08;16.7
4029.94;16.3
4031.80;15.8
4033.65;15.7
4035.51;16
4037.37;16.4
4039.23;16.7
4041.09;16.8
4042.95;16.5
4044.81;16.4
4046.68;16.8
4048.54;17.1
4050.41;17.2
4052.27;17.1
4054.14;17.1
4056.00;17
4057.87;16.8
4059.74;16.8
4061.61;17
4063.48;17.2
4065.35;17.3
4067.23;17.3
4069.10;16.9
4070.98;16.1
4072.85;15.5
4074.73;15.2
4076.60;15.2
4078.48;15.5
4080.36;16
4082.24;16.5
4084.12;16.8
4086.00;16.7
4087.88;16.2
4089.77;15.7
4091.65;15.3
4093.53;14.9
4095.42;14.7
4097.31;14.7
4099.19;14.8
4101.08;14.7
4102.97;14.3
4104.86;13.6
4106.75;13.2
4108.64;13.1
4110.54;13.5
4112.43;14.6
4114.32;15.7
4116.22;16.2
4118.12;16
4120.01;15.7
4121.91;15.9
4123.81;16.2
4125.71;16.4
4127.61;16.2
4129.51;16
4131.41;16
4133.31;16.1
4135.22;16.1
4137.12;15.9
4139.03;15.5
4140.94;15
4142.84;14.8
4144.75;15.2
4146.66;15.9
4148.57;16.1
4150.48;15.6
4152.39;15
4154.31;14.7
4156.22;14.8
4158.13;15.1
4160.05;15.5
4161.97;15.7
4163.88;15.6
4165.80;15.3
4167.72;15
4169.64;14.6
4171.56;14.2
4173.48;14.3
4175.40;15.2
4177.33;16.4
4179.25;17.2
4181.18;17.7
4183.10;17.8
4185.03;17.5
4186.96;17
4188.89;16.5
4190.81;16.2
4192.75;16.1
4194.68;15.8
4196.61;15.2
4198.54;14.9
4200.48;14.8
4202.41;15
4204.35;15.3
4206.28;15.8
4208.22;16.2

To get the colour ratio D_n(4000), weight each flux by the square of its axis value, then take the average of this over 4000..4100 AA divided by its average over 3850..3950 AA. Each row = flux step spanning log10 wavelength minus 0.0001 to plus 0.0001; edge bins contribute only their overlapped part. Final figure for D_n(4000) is 1.25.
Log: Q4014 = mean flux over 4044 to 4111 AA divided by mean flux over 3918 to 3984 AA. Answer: 1.20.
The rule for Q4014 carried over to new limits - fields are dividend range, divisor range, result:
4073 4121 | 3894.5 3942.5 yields 1.09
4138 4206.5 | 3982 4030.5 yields 0.96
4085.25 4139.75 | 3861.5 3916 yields 1.07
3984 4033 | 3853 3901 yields 1.17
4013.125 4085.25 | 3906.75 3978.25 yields 1.22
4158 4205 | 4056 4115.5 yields 1.01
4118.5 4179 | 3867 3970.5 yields 1.13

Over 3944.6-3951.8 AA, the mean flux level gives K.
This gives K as 15.4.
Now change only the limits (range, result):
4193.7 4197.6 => 15.5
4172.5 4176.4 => 14.8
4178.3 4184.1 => 17.6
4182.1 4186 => 17.7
